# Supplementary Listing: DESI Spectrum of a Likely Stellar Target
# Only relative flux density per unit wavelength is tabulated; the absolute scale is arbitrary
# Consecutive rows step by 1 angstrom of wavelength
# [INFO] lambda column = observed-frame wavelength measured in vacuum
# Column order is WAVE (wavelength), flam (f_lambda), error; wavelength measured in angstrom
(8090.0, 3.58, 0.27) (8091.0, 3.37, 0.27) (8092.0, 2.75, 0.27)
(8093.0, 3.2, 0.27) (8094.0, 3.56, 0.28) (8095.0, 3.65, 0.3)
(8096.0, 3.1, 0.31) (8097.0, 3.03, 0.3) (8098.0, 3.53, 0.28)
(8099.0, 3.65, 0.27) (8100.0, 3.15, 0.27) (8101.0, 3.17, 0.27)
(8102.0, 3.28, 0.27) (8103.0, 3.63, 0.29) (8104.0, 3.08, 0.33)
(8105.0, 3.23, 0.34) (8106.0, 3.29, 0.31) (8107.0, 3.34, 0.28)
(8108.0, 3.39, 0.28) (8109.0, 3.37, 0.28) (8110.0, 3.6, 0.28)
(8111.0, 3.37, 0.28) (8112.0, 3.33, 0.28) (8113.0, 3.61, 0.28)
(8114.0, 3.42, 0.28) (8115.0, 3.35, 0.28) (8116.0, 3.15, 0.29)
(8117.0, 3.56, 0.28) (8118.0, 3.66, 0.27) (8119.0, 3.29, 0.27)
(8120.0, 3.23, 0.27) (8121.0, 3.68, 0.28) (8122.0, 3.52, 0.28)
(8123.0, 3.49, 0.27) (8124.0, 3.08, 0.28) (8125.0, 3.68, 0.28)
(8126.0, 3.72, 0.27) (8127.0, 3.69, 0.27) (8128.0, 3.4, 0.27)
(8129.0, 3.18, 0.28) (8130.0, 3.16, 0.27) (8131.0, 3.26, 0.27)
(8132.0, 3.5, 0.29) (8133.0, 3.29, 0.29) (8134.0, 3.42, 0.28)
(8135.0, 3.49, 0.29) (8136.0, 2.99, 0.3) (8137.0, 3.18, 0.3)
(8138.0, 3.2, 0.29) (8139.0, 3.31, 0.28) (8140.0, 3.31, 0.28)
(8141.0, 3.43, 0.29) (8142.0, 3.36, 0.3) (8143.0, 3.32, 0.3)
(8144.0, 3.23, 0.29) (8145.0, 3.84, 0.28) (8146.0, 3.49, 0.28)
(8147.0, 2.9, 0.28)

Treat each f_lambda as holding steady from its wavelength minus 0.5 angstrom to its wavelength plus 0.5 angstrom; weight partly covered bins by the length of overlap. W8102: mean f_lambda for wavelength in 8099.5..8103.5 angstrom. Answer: 3.31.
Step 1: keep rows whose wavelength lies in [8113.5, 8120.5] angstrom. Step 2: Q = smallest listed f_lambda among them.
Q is 3.15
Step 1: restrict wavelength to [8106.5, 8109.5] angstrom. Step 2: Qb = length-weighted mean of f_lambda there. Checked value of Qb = 3.37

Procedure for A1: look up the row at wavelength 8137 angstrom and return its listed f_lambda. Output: 3.18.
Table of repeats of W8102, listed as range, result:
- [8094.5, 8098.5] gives 3.33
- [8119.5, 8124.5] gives 3.4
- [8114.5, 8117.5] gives 3.35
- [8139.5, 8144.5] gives 3.33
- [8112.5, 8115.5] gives 3.46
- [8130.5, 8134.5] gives 3.37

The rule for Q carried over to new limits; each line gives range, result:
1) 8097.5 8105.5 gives 3.08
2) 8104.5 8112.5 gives 3.23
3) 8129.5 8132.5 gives 3.16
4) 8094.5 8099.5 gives 3.03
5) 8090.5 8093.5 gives 2.75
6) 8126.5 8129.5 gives 3.18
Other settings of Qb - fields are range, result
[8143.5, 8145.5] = 3.54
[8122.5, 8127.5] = 3.53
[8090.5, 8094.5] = 3.22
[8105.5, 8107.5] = 3.31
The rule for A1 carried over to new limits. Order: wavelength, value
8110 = 3.6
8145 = 3.84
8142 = 3.36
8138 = 3.2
